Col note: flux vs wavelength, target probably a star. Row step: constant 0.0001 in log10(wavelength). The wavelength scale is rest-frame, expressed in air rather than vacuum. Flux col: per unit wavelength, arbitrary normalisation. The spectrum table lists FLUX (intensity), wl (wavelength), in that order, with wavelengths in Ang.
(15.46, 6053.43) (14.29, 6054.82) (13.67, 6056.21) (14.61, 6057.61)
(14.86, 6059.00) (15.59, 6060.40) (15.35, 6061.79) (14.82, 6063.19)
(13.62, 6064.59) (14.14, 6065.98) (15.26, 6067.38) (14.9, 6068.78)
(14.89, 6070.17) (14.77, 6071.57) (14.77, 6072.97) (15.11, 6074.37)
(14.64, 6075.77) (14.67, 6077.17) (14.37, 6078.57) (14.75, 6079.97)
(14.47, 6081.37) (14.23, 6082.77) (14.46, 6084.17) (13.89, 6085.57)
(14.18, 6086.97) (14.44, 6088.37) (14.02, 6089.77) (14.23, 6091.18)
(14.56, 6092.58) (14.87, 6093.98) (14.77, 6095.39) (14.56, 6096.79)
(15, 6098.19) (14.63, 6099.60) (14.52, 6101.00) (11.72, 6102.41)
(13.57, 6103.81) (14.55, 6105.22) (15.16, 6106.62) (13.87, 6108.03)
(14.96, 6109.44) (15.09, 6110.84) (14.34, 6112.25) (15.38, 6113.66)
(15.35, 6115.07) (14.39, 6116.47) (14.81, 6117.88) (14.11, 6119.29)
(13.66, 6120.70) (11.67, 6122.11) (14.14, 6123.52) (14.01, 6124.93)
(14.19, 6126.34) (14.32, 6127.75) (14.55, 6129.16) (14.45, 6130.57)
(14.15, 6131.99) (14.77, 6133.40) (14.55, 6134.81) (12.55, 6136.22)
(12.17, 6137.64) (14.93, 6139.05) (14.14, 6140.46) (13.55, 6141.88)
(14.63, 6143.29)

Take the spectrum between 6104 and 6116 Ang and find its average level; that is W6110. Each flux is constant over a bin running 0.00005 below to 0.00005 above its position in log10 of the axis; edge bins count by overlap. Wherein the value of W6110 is 14.8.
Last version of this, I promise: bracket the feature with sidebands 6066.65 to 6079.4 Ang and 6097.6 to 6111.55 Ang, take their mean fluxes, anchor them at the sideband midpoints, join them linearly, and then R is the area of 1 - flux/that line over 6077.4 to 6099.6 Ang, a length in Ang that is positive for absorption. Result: 0.1 Ang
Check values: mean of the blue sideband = 14.8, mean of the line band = 14.5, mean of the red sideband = 14.3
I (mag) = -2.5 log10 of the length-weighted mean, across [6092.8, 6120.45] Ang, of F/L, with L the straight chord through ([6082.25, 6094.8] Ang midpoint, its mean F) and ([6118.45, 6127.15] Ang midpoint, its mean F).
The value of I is -0.04 mag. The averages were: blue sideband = 14.3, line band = 14.5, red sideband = 13.7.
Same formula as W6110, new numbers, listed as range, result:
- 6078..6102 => 14.4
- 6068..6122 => 14.5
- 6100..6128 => 14.2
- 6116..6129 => 13.9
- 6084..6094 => 14.3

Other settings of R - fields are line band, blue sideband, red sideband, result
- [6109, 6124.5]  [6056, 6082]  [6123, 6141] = -0.1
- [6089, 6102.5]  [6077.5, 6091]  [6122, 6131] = -0.2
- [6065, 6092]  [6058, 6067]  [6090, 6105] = 0.0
